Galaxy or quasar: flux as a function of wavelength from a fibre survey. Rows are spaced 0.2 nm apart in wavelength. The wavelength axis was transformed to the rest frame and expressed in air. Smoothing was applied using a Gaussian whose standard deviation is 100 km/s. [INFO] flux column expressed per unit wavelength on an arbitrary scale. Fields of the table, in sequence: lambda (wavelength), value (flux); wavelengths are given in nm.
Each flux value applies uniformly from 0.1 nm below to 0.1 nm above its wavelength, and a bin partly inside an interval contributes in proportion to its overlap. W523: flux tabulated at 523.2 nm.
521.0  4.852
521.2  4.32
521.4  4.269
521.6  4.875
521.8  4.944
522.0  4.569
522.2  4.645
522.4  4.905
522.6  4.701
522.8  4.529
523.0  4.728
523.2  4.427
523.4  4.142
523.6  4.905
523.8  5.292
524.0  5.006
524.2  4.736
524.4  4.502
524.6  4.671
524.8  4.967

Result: 4.427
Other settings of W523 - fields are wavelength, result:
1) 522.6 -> 4.701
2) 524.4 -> 4.502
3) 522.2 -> 4.645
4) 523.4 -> 4.142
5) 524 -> 5.006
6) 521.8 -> 4.944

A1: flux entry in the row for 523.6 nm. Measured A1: 4.905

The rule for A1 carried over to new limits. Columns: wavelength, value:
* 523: 4.728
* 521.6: 4.875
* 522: 4.569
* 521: 4.852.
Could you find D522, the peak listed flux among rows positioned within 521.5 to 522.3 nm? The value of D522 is 4.944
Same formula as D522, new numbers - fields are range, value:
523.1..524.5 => 5.292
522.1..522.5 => 4.905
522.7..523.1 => 4.728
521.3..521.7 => 4.875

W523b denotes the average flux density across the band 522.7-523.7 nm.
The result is 4.55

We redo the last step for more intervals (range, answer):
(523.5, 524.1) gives 5.07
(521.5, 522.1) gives 4.8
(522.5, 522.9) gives 4.62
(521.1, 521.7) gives 4.49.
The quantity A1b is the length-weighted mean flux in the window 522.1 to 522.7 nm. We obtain 4.75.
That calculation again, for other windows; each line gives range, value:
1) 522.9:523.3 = 4.58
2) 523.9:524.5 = 4.75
